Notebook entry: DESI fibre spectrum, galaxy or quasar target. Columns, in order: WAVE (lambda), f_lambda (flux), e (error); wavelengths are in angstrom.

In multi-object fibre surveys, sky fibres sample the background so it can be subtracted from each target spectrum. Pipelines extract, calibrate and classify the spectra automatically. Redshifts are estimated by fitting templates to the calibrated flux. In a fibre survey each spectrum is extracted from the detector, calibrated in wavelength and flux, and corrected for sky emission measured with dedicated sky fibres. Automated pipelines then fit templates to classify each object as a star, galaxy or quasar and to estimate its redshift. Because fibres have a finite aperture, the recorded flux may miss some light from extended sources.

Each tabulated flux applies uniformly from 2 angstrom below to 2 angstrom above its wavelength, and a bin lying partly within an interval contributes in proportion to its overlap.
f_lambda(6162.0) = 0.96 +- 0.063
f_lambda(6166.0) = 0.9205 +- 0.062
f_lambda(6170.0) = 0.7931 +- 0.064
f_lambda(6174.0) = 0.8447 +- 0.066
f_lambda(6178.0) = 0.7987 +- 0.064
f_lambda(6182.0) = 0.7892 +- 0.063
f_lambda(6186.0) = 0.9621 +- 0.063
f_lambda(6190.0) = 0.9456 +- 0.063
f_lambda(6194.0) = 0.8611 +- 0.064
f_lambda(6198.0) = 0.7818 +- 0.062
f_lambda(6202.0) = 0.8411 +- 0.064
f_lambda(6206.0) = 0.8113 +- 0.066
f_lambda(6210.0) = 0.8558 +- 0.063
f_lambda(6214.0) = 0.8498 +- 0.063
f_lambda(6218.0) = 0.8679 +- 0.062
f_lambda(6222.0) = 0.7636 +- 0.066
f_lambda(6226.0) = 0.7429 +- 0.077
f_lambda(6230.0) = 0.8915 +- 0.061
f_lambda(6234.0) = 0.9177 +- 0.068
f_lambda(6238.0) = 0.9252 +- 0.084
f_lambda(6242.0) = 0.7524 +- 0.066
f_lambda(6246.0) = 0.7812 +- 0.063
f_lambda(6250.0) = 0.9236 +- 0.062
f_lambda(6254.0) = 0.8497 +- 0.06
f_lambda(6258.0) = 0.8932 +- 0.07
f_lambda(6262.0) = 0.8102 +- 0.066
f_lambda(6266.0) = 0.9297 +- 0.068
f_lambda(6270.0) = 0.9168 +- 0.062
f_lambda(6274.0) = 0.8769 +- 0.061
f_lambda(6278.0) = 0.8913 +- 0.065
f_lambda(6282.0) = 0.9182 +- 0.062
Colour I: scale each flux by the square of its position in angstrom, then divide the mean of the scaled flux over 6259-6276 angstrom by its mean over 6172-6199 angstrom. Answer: 1.1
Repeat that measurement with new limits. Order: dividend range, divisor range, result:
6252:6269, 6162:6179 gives 1.05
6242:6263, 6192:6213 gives 1.03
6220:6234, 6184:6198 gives 0.91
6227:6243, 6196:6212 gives 1.07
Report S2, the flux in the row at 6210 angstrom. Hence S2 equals 0.8558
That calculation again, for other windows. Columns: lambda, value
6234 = 0.9177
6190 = 0.9456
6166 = 0.9205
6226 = 0.7429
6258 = 0.8932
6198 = 0.7818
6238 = 0.9252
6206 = 0.8113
